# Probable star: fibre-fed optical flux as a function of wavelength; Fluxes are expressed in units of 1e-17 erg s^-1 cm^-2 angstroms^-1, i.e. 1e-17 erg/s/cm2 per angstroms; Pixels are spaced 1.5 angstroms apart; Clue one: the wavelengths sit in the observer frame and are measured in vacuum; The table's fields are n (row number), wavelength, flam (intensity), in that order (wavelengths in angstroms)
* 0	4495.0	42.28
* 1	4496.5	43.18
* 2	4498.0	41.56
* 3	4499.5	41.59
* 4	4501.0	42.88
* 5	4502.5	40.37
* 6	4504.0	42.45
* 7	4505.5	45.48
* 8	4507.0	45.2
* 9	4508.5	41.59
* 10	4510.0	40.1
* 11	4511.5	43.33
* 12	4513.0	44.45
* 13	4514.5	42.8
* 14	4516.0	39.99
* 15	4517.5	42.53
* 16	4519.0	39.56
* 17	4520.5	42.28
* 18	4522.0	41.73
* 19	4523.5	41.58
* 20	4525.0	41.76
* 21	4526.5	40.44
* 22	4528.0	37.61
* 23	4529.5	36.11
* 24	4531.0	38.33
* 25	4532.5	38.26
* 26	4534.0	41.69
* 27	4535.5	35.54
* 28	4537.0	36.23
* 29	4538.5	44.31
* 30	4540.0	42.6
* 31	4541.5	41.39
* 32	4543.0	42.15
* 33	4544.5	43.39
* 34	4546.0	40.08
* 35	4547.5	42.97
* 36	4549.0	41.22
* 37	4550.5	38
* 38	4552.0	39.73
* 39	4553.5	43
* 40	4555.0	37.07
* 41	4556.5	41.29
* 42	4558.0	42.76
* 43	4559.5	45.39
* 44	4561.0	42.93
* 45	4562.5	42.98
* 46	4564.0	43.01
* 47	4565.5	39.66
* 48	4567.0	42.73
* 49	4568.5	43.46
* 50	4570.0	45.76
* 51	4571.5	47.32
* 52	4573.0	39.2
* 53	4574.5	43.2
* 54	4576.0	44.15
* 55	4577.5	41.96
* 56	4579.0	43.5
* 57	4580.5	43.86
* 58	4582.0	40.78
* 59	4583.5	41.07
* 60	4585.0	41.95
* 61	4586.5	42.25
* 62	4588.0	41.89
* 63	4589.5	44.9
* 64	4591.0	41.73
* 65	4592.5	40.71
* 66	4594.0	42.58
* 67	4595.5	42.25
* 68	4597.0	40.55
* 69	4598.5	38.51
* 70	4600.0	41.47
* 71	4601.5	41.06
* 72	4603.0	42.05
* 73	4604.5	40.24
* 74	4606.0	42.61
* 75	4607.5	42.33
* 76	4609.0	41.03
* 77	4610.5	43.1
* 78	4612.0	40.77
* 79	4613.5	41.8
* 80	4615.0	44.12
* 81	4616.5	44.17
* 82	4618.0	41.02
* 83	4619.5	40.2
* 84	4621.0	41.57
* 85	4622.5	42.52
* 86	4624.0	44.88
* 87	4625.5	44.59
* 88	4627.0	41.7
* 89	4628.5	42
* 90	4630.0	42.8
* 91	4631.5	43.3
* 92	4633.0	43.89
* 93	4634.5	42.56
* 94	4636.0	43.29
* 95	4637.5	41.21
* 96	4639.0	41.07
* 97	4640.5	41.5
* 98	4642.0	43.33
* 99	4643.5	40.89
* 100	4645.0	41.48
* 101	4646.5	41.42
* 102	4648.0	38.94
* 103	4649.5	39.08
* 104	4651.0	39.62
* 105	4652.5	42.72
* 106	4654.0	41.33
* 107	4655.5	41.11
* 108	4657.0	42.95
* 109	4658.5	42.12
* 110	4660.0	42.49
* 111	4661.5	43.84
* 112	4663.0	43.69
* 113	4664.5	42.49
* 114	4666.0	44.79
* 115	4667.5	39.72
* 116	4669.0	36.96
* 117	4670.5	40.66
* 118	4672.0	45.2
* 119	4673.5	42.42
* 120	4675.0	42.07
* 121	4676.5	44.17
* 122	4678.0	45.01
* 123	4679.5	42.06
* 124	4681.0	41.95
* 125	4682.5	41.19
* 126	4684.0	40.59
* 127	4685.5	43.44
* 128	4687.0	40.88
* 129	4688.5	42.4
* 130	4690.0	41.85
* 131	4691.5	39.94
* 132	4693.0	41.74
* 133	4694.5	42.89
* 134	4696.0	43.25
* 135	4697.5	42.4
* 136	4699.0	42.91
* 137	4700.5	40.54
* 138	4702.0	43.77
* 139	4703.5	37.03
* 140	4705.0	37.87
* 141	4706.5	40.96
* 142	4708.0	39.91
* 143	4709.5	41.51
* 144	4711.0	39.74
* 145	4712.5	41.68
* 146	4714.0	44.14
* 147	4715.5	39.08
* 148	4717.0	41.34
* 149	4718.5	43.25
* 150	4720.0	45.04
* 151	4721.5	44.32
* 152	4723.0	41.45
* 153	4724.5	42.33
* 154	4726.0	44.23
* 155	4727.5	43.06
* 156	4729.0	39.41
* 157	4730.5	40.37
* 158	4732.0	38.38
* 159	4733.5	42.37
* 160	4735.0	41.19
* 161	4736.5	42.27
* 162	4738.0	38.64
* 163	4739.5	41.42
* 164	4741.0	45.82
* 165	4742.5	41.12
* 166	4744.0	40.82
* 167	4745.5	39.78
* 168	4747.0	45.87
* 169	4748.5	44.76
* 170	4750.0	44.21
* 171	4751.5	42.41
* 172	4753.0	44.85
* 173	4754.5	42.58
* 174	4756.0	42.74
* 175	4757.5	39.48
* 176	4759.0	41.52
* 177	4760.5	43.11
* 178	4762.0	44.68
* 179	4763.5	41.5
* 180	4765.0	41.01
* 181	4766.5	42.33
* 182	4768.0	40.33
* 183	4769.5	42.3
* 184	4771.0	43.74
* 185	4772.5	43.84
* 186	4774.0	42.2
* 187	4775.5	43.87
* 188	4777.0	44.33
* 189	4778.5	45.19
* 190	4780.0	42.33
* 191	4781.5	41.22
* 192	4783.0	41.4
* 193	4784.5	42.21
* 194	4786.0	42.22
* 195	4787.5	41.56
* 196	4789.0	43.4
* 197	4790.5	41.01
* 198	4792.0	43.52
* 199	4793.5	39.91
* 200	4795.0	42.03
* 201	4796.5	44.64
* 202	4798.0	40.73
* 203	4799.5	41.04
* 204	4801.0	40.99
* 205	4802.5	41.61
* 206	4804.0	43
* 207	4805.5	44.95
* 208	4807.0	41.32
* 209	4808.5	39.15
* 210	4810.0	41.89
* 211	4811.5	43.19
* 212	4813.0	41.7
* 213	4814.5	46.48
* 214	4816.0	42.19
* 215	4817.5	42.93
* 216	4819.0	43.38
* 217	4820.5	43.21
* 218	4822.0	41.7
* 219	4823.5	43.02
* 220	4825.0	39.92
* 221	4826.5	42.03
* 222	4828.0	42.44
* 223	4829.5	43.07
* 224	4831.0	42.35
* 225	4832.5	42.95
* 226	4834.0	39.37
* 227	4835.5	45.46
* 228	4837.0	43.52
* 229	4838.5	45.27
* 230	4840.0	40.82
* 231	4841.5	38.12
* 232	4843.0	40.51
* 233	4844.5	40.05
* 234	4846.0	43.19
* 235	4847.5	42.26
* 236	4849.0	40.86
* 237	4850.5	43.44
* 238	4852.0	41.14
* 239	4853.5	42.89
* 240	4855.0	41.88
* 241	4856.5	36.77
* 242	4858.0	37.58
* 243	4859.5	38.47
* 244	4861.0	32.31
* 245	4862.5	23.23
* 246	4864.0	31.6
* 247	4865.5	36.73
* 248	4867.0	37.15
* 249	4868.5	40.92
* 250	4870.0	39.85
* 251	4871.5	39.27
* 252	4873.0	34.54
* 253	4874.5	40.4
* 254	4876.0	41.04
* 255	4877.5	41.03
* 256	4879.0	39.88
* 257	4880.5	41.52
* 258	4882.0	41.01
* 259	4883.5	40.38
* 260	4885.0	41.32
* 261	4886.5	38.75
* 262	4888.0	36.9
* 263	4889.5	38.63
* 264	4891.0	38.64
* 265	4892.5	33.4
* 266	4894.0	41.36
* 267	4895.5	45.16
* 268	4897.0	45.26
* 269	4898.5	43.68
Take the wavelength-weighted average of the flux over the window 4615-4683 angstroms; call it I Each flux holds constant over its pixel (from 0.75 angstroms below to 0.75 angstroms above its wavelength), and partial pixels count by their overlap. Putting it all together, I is 42.2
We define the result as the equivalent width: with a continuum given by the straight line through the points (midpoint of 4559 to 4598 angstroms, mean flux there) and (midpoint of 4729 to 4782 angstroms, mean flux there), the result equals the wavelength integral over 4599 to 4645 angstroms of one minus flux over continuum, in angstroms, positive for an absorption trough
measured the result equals 0.4 angstroms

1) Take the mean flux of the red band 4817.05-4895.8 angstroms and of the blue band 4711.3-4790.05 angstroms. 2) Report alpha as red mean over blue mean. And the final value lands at 0.95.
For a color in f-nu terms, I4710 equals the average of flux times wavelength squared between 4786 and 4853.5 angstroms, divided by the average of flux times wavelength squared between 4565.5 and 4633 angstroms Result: 1.1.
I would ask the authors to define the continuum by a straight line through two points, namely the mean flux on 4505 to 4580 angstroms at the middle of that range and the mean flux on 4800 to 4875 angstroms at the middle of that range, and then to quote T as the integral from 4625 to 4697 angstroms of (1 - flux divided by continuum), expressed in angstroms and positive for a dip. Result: -1.4 angstroms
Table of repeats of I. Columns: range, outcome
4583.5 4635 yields 42.1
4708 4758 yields 42.1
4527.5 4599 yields 41.5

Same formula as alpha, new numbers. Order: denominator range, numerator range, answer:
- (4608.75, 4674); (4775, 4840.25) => 1.01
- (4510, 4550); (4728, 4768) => 1.03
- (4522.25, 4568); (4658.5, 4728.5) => 1.03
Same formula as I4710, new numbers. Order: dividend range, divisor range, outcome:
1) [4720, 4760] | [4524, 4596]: 1.10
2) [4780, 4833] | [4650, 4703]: 1.06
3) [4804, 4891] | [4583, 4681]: 1.05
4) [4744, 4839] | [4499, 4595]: 1.13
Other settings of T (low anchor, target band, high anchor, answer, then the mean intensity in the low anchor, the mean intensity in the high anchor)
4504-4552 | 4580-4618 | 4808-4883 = -0.89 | 41.1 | 40.5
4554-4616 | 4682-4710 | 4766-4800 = 0.67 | 42.2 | 42.4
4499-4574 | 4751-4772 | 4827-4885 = -1.04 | 41.5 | 39.9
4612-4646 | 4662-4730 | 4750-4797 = 0.89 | 42.4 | 42.5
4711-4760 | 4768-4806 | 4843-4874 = -1.82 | 42.2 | 38.3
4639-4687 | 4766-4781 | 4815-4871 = -0.76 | 41.9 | 40.4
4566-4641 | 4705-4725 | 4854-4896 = -0.55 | 42.3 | 38.2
